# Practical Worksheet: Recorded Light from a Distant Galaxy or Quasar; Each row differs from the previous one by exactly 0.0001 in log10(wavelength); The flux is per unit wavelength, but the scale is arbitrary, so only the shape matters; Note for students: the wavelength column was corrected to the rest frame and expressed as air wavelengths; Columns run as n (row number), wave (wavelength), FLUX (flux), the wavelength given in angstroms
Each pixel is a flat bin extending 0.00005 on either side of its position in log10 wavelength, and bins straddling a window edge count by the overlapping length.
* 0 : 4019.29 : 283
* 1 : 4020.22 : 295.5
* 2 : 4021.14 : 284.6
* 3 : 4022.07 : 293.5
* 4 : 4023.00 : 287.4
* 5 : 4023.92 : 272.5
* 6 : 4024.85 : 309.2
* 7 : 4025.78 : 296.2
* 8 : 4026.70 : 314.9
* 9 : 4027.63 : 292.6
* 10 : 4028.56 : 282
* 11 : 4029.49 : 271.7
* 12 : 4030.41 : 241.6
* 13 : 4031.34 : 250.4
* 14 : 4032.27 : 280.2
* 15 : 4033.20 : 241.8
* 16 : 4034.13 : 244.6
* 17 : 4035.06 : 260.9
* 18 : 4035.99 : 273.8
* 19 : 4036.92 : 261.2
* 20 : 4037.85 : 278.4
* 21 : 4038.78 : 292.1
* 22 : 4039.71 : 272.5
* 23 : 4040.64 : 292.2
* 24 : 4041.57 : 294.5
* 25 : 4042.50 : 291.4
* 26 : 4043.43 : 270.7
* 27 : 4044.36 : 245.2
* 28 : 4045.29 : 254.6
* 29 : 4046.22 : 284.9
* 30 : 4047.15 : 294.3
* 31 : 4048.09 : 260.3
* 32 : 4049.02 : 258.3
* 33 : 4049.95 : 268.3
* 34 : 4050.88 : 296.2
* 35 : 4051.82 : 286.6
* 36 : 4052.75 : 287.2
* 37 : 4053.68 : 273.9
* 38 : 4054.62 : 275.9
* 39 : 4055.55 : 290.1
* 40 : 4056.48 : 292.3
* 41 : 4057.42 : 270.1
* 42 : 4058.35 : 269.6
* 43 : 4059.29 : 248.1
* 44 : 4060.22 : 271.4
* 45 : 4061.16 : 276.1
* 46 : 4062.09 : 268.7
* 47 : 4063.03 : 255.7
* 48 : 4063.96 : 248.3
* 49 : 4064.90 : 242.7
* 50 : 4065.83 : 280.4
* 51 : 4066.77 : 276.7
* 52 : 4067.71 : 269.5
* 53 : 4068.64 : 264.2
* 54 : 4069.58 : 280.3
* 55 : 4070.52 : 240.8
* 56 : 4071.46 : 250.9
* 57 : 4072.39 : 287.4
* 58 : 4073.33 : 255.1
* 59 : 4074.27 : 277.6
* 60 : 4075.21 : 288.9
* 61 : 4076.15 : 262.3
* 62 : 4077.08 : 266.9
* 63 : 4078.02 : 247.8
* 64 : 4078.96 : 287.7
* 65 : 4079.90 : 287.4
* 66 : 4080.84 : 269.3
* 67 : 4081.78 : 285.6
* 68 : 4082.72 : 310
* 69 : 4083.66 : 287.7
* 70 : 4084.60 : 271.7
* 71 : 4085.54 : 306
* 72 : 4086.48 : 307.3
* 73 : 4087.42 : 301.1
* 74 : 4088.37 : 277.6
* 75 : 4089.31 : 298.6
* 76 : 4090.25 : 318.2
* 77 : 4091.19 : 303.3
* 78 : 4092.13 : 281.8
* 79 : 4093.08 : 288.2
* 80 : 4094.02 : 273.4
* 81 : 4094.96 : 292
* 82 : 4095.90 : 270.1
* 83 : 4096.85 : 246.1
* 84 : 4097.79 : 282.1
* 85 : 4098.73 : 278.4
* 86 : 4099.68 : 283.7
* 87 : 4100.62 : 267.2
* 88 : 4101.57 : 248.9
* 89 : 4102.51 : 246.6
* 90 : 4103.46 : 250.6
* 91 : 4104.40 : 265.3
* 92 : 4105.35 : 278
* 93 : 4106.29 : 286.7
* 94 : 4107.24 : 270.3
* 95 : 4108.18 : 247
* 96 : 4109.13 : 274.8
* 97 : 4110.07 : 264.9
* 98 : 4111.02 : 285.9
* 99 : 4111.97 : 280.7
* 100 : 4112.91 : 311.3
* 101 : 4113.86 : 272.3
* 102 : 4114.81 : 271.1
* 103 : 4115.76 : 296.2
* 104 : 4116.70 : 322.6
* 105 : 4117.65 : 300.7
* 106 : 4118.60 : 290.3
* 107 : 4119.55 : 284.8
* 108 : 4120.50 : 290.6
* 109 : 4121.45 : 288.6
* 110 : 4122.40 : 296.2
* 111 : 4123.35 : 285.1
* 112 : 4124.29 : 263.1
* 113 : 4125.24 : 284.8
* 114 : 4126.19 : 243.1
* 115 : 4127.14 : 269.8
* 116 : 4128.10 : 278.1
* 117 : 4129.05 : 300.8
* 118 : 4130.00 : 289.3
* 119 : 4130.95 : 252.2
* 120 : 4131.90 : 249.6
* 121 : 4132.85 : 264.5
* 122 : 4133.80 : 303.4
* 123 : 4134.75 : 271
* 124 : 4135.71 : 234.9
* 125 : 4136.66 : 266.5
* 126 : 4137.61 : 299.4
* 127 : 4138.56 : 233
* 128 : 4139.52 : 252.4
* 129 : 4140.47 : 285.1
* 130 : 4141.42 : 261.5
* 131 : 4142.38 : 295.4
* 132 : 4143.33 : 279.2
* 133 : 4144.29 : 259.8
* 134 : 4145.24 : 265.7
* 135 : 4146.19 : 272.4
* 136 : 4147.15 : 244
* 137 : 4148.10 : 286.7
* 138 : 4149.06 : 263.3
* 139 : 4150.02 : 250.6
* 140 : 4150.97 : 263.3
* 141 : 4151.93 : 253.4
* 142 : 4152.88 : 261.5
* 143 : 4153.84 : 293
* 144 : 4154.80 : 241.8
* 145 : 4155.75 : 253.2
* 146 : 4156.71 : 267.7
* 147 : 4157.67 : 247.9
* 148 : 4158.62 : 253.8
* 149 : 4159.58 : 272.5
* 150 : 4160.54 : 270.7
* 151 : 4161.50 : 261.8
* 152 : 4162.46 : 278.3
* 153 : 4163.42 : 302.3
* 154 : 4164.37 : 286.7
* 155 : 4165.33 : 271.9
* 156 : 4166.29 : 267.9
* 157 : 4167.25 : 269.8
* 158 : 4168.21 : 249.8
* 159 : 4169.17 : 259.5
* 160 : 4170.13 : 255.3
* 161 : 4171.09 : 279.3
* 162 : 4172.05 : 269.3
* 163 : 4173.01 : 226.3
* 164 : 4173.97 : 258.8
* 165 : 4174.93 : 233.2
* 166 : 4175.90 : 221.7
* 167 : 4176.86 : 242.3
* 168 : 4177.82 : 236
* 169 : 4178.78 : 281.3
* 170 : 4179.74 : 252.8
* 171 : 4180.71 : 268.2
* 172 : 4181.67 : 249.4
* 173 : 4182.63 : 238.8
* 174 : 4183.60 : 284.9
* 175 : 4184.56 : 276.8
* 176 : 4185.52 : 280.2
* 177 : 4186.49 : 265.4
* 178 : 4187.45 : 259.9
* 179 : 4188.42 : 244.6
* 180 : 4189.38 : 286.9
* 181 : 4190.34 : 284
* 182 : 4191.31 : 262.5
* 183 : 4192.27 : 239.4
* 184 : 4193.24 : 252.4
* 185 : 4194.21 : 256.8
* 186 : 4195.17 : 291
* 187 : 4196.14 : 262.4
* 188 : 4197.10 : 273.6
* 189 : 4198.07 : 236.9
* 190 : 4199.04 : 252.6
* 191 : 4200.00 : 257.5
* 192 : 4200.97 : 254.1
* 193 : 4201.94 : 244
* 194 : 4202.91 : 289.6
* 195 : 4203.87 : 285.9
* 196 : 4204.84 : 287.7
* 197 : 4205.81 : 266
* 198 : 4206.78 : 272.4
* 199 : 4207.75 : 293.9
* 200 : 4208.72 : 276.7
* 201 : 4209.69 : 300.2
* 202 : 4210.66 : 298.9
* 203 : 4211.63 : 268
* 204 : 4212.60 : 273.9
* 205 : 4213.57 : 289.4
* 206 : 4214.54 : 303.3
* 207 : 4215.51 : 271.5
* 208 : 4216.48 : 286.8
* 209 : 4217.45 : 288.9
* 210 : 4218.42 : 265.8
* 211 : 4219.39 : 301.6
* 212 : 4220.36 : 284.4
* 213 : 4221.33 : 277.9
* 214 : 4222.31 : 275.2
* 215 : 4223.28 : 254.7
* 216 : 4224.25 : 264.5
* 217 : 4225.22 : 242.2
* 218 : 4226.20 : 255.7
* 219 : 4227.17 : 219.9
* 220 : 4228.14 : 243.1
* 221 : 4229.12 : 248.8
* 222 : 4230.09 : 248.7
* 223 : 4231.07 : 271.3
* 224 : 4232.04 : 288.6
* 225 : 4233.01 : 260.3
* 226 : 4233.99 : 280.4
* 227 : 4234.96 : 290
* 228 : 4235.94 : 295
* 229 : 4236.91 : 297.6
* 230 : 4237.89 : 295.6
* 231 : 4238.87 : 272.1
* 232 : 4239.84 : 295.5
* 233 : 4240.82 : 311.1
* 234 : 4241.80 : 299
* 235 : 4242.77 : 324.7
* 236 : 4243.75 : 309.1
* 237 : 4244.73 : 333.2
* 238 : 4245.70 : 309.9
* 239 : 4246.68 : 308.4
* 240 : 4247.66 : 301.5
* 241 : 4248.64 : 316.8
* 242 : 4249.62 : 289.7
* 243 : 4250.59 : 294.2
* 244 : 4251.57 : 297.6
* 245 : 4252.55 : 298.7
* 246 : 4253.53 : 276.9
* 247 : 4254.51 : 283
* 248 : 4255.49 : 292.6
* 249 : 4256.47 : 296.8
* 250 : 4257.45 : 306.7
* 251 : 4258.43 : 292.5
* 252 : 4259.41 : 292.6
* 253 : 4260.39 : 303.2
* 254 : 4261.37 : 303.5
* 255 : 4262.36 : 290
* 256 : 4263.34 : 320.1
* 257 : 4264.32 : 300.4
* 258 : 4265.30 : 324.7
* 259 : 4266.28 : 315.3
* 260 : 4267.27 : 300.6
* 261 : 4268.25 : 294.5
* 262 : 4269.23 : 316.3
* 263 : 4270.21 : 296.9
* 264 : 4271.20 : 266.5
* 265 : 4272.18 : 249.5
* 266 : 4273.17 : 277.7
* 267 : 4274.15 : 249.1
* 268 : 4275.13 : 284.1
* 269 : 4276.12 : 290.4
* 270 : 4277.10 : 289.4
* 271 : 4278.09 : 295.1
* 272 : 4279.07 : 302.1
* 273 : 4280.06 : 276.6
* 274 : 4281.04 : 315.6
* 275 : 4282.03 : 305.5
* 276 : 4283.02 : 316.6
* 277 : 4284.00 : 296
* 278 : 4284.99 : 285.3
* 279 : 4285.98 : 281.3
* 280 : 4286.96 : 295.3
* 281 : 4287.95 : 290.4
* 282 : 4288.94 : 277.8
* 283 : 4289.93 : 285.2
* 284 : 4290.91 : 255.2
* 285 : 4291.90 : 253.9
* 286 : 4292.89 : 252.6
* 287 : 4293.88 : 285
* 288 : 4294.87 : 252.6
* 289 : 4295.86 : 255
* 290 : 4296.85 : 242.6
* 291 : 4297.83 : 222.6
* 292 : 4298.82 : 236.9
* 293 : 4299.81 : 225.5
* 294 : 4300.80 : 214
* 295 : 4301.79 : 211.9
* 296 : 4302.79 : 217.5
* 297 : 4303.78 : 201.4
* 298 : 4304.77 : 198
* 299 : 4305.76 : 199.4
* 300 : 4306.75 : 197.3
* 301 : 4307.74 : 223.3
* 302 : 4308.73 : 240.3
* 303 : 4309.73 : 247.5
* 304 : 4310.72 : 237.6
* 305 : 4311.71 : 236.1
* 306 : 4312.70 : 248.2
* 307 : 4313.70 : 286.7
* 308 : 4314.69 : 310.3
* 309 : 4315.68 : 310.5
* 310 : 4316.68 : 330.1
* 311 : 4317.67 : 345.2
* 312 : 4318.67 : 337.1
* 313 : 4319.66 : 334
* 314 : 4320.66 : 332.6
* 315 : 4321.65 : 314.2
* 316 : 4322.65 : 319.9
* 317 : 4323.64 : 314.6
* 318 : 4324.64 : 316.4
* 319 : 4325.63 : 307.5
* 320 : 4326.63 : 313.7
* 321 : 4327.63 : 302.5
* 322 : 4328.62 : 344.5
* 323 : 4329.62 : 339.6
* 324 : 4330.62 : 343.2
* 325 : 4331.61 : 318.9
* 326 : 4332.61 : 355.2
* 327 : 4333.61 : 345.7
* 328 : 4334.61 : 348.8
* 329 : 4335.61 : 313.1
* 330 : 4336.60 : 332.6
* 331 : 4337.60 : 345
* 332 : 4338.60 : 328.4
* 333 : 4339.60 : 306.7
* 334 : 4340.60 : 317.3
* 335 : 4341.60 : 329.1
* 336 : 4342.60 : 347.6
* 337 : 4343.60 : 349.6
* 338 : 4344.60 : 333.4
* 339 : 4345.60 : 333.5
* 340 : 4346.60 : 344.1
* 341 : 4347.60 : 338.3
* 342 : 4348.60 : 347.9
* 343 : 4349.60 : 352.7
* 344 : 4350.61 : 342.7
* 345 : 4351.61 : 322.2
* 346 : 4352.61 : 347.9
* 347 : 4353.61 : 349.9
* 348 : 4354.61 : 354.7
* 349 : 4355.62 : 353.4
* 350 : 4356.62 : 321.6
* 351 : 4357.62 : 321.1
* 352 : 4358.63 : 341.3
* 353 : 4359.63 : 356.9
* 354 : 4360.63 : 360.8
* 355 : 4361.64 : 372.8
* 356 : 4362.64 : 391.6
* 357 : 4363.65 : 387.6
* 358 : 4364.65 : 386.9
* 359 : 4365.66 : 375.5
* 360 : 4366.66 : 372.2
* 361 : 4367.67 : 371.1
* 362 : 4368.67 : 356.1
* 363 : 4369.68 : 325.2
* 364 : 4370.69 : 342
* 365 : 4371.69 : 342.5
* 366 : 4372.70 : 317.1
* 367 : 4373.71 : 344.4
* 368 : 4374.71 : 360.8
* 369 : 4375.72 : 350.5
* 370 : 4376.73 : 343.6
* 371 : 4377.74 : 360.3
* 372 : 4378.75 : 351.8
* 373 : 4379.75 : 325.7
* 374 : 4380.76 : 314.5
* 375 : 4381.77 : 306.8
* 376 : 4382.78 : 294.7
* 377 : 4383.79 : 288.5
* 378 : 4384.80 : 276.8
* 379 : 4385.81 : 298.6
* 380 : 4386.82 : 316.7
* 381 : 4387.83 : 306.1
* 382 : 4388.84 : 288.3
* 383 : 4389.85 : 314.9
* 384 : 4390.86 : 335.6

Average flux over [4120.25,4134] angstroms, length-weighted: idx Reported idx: 277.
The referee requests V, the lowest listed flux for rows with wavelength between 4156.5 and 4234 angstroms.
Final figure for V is 219.9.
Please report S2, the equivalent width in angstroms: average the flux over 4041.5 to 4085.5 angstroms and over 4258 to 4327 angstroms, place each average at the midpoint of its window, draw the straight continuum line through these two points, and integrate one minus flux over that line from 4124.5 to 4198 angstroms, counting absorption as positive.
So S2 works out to 2.9 angstroms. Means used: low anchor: 273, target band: 265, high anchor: 279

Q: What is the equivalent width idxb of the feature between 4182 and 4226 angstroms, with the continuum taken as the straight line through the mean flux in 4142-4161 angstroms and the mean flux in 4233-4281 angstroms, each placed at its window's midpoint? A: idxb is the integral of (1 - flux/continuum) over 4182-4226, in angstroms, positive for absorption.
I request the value 1.4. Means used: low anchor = 265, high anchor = 296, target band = 271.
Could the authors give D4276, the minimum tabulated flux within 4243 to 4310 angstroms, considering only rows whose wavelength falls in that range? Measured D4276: 197.3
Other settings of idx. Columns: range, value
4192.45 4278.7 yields 284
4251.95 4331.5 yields 283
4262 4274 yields 295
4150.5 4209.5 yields 264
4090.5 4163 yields 273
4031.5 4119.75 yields 276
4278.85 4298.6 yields 276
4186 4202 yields 261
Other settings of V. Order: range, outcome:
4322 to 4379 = 302.5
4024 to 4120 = 240.8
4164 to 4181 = 221.7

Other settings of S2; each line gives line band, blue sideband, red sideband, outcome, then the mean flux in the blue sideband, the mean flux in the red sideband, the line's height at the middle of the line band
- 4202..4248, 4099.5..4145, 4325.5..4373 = 3.6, 275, 343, 306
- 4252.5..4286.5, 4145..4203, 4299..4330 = -2.9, 262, 275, 271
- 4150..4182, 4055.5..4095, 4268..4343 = 2.3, 277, 287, 281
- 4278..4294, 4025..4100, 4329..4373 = 2.1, 276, 345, 330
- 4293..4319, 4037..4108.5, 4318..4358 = 6.1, 275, 333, 326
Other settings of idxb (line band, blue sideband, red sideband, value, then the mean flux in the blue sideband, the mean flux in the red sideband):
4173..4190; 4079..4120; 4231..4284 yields 1.9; 282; 296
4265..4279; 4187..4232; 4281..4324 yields -1.1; 269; 268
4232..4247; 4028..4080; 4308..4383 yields 0.5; 270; 331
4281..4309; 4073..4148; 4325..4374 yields 6.5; 277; 343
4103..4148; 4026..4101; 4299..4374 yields 1.5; 276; 316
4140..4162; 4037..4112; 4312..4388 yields 2.0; 275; 334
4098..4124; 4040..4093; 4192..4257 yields -0.1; 277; 280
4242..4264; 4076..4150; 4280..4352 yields -1.0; 277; 294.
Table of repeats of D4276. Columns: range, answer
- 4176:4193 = 236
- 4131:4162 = 233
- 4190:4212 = 236.9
